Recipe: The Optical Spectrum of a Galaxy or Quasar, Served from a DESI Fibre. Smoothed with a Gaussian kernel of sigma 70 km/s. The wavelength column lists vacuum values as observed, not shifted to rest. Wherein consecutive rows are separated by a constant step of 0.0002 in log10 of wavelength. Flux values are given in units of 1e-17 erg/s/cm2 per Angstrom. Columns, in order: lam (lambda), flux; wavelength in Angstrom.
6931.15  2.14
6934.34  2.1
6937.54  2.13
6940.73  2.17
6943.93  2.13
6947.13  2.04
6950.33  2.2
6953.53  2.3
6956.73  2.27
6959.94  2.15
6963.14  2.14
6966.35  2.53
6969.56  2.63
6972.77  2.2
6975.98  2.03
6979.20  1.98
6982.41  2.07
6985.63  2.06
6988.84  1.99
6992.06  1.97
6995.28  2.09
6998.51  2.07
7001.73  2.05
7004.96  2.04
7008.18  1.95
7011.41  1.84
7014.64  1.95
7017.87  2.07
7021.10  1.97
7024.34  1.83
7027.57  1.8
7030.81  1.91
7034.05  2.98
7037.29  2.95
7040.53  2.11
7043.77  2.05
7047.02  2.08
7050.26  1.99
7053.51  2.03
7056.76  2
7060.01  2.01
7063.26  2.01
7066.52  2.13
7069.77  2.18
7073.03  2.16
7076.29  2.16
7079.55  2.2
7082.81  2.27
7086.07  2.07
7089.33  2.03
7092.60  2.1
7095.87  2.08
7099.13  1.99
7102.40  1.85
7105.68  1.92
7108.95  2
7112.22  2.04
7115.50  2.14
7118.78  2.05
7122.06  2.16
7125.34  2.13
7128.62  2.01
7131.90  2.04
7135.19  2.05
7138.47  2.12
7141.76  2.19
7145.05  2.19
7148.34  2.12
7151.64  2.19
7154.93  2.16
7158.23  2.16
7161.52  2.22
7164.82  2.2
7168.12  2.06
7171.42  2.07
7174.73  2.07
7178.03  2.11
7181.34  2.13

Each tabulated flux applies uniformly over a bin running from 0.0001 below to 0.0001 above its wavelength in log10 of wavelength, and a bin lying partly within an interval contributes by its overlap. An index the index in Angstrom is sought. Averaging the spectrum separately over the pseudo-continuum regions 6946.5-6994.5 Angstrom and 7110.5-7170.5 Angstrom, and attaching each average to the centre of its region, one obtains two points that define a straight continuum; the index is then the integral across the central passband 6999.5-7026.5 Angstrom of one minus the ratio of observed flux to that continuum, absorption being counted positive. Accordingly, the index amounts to 2.5 Angstrom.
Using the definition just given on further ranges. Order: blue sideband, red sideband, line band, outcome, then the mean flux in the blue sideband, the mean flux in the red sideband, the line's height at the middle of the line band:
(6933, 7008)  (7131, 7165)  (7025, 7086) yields -0.42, 2.14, 2.15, 2.15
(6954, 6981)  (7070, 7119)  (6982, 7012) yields 2.54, 2.24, 2.07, 2.2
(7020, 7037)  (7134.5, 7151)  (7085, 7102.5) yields 0.98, 2.17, 2.14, 2.15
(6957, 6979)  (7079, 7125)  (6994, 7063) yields 2.76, 2.26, 2.06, 2.17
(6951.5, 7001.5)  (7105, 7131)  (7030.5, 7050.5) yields -2.12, 2.16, 2.06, 2.12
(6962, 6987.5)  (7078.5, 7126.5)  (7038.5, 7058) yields 0.57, 2.2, 2.07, 2.12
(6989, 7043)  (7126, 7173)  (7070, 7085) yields -0.57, 2.1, 2.13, 2.11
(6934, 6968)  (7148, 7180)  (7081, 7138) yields 2.55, 2.2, 2.14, 2.15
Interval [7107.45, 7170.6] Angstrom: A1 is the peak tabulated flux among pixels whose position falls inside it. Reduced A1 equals 2.22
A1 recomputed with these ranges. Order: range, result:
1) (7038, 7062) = 2.11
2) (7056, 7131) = 2.27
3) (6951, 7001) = 2.63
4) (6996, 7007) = 2.07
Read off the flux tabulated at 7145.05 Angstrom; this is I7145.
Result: 2.19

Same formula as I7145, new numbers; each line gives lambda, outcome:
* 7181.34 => 2.13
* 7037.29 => 2.95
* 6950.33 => 2.2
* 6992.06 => 1.97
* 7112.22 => 2.04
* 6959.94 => 2.15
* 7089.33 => 2.03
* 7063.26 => 2.01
